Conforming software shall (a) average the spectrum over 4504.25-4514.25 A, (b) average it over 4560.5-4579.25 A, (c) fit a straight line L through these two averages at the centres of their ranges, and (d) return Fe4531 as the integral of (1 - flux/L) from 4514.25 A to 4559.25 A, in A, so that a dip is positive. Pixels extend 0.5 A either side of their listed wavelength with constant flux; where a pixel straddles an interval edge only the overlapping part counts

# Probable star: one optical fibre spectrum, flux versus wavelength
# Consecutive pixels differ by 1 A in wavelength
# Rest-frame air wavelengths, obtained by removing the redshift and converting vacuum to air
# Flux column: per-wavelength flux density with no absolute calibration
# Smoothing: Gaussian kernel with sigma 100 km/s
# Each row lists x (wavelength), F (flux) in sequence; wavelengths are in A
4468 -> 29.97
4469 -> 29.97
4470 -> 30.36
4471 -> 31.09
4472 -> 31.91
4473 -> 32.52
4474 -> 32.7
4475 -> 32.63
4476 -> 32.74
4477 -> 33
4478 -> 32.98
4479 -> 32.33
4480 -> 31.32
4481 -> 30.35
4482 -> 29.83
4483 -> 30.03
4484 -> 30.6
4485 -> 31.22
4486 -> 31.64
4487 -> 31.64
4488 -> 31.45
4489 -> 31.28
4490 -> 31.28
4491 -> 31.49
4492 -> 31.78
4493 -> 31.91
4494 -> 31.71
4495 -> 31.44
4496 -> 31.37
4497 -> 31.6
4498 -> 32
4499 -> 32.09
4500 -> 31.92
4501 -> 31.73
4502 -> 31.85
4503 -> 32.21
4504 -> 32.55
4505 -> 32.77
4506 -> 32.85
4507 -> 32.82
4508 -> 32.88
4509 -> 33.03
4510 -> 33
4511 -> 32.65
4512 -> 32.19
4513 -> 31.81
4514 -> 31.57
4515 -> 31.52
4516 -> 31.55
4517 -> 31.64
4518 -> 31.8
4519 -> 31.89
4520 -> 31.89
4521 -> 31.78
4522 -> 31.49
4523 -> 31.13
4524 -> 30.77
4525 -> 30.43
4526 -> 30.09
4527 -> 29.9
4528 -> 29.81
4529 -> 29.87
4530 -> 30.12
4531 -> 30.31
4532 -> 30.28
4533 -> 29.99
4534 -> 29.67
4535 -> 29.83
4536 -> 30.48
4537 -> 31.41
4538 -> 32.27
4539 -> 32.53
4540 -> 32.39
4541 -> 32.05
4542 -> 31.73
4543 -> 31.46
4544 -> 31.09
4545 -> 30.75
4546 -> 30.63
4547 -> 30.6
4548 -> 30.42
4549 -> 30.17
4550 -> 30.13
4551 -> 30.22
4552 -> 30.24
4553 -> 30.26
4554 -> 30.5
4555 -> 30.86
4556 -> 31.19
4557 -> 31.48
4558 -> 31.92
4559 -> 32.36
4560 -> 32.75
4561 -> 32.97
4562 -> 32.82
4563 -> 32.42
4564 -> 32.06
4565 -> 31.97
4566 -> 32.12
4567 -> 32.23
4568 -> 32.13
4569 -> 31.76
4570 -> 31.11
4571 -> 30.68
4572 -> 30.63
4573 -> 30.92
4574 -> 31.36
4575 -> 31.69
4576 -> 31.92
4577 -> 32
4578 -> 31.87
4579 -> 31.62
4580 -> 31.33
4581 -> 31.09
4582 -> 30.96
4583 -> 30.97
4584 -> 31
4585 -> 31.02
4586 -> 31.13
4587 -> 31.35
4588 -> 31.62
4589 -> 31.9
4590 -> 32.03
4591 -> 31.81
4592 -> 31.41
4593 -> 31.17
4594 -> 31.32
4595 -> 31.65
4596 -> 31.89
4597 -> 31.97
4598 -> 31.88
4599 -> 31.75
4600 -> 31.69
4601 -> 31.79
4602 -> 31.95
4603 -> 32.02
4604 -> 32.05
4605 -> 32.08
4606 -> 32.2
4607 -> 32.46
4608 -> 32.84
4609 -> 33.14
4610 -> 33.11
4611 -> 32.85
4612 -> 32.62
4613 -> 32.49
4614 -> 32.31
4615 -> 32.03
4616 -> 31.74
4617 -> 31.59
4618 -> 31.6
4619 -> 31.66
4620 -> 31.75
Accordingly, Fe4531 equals 1.8 A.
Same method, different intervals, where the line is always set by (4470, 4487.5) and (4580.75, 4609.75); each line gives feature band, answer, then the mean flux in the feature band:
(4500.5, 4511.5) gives -0.3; 32.6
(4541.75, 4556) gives 0.5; 30.6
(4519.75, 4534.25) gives 0.5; 30.5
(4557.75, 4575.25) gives -0.1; 31.9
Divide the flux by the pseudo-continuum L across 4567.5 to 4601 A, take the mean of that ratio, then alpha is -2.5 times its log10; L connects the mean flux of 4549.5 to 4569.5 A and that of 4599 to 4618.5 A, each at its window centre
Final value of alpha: 0.02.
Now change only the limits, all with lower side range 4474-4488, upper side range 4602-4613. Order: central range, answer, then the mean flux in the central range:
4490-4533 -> 0.01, 31.6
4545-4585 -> 0.03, 31.4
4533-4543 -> 0.02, 31.3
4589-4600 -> 0.02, 31.7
